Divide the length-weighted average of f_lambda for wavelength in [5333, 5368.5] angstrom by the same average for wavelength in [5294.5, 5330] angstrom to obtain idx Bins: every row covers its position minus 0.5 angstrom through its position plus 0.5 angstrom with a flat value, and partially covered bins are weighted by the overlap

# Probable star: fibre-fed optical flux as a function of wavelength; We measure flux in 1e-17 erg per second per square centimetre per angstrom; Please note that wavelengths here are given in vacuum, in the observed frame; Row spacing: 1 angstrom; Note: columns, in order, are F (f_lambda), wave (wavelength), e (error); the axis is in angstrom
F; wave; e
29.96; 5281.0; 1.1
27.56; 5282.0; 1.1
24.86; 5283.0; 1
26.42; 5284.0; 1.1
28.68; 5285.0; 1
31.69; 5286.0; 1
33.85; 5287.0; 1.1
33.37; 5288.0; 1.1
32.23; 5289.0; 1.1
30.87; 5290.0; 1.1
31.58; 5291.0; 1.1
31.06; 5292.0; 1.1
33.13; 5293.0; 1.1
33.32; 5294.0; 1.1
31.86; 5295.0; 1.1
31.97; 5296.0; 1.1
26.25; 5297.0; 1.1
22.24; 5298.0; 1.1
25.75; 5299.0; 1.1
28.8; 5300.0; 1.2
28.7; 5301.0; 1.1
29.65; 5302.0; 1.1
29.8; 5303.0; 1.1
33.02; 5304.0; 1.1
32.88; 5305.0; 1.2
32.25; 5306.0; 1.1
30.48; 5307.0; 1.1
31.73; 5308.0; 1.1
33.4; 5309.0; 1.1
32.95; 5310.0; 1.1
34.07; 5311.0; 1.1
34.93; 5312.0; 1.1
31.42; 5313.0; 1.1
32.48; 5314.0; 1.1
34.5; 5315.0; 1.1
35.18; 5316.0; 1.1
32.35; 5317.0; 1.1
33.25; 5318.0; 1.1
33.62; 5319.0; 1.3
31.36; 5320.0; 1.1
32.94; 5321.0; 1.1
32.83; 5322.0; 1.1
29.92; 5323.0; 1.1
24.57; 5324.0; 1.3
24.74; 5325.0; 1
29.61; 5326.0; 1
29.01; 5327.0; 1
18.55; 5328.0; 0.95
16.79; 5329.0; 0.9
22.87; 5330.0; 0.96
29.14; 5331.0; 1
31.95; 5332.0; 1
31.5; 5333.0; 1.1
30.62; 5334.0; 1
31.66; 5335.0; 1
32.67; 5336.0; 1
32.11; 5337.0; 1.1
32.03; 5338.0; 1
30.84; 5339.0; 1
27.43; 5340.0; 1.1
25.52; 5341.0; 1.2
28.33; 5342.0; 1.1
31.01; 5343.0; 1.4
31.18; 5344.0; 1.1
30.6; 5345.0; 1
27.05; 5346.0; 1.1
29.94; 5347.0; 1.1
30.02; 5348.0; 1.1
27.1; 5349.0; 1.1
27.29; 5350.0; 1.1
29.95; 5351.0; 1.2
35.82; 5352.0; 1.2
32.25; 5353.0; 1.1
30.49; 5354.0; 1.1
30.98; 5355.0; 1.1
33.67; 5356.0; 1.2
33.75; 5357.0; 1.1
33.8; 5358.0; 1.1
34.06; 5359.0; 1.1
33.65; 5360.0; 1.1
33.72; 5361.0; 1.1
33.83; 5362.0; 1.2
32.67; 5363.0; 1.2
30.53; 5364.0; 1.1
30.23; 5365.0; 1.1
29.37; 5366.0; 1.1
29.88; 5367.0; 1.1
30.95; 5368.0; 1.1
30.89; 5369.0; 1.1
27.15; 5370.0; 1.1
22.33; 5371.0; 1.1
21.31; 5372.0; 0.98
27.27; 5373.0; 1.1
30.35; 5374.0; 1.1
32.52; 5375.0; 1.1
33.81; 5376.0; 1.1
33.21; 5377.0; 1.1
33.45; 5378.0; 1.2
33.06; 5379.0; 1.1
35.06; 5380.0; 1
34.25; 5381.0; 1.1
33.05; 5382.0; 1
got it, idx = 1.03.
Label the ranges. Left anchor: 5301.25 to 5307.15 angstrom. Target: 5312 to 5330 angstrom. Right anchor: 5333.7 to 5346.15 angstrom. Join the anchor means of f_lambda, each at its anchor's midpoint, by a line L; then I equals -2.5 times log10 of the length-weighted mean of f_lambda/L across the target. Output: 0.04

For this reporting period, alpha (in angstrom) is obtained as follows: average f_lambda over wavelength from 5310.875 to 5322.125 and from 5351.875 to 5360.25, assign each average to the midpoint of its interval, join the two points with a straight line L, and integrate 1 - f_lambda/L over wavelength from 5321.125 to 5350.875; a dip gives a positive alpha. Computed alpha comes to 4.1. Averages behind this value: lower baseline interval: 33.2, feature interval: 28.6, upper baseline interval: 33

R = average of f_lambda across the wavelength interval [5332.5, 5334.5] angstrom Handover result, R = 31.1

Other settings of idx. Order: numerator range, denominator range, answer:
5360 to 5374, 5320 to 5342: 1.03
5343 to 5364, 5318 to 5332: 1.14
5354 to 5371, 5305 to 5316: 0.96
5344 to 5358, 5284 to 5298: 0.99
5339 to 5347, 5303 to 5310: 0.90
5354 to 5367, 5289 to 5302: 1.09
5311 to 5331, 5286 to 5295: 0.92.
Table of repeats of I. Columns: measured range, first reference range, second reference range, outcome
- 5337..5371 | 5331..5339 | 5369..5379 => -0.01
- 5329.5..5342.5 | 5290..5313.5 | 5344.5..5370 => 0.05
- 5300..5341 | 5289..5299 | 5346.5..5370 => 0.01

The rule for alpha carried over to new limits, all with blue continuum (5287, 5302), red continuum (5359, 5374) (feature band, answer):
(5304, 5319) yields -1.5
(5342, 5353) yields -0.1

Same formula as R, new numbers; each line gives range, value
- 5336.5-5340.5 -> 30.6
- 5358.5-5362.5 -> 33.8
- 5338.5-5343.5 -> 28.6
